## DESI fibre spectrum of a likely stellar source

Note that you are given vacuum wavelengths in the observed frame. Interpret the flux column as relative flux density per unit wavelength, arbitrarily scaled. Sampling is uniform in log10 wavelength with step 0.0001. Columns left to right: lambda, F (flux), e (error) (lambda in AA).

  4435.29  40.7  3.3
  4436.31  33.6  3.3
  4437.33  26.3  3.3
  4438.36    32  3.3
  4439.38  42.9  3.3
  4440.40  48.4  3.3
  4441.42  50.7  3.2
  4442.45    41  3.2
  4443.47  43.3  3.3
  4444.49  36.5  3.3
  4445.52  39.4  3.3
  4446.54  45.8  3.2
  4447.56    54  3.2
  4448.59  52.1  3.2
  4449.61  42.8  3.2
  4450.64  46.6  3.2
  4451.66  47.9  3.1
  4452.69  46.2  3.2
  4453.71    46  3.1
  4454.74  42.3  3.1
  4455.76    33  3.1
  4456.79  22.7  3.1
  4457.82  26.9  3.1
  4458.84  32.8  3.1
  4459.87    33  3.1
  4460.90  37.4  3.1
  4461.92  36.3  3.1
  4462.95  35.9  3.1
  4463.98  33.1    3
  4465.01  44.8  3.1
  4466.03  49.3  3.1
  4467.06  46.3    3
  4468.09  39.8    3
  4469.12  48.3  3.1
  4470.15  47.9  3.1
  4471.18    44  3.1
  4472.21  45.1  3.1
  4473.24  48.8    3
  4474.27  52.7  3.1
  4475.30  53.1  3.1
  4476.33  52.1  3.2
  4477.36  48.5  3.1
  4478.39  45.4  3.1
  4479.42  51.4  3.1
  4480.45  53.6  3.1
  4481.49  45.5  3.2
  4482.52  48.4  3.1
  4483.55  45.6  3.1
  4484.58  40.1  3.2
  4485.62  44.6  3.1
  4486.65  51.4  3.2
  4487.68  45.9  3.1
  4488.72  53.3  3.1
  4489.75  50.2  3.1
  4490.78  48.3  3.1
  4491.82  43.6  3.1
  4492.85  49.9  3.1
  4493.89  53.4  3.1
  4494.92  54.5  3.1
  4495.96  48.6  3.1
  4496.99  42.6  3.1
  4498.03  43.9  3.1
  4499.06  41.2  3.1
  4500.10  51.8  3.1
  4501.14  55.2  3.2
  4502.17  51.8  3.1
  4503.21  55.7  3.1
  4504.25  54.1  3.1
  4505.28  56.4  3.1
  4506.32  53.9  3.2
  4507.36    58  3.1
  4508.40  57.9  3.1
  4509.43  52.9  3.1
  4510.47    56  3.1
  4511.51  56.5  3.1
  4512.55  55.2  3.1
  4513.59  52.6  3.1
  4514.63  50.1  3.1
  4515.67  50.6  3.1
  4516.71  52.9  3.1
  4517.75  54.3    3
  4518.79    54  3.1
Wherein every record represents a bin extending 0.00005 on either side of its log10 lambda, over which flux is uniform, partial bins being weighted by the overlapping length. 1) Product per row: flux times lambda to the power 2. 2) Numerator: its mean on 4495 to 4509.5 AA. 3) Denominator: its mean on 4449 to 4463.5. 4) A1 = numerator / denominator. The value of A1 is 1.39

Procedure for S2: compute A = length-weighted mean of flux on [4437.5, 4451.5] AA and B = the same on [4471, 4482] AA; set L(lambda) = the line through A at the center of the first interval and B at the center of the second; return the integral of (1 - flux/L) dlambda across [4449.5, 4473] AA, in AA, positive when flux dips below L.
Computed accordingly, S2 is 3.2 AA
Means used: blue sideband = 43.9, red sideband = 49.3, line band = 40.4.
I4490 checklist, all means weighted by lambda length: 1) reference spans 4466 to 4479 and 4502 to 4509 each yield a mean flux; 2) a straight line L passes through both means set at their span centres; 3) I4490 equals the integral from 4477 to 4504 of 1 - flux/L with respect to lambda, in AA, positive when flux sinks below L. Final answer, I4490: 1.7 AA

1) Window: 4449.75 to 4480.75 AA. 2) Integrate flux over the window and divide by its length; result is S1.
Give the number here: 43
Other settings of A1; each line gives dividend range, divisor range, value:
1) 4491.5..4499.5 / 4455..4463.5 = 1.48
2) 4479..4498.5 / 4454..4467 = 1.35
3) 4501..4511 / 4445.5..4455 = 1.21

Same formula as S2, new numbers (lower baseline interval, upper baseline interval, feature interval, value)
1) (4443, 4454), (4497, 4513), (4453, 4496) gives 4.0 AA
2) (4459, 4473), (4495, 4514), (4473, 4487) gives -1.0 AA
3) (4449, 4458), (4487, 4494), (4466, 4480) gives -1.0 AA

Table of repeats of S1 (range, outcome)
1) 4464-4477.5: 47.2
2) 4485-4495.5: 49.4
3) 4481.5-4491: 47.4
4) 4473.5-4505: 49.3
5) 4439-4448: 44.6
